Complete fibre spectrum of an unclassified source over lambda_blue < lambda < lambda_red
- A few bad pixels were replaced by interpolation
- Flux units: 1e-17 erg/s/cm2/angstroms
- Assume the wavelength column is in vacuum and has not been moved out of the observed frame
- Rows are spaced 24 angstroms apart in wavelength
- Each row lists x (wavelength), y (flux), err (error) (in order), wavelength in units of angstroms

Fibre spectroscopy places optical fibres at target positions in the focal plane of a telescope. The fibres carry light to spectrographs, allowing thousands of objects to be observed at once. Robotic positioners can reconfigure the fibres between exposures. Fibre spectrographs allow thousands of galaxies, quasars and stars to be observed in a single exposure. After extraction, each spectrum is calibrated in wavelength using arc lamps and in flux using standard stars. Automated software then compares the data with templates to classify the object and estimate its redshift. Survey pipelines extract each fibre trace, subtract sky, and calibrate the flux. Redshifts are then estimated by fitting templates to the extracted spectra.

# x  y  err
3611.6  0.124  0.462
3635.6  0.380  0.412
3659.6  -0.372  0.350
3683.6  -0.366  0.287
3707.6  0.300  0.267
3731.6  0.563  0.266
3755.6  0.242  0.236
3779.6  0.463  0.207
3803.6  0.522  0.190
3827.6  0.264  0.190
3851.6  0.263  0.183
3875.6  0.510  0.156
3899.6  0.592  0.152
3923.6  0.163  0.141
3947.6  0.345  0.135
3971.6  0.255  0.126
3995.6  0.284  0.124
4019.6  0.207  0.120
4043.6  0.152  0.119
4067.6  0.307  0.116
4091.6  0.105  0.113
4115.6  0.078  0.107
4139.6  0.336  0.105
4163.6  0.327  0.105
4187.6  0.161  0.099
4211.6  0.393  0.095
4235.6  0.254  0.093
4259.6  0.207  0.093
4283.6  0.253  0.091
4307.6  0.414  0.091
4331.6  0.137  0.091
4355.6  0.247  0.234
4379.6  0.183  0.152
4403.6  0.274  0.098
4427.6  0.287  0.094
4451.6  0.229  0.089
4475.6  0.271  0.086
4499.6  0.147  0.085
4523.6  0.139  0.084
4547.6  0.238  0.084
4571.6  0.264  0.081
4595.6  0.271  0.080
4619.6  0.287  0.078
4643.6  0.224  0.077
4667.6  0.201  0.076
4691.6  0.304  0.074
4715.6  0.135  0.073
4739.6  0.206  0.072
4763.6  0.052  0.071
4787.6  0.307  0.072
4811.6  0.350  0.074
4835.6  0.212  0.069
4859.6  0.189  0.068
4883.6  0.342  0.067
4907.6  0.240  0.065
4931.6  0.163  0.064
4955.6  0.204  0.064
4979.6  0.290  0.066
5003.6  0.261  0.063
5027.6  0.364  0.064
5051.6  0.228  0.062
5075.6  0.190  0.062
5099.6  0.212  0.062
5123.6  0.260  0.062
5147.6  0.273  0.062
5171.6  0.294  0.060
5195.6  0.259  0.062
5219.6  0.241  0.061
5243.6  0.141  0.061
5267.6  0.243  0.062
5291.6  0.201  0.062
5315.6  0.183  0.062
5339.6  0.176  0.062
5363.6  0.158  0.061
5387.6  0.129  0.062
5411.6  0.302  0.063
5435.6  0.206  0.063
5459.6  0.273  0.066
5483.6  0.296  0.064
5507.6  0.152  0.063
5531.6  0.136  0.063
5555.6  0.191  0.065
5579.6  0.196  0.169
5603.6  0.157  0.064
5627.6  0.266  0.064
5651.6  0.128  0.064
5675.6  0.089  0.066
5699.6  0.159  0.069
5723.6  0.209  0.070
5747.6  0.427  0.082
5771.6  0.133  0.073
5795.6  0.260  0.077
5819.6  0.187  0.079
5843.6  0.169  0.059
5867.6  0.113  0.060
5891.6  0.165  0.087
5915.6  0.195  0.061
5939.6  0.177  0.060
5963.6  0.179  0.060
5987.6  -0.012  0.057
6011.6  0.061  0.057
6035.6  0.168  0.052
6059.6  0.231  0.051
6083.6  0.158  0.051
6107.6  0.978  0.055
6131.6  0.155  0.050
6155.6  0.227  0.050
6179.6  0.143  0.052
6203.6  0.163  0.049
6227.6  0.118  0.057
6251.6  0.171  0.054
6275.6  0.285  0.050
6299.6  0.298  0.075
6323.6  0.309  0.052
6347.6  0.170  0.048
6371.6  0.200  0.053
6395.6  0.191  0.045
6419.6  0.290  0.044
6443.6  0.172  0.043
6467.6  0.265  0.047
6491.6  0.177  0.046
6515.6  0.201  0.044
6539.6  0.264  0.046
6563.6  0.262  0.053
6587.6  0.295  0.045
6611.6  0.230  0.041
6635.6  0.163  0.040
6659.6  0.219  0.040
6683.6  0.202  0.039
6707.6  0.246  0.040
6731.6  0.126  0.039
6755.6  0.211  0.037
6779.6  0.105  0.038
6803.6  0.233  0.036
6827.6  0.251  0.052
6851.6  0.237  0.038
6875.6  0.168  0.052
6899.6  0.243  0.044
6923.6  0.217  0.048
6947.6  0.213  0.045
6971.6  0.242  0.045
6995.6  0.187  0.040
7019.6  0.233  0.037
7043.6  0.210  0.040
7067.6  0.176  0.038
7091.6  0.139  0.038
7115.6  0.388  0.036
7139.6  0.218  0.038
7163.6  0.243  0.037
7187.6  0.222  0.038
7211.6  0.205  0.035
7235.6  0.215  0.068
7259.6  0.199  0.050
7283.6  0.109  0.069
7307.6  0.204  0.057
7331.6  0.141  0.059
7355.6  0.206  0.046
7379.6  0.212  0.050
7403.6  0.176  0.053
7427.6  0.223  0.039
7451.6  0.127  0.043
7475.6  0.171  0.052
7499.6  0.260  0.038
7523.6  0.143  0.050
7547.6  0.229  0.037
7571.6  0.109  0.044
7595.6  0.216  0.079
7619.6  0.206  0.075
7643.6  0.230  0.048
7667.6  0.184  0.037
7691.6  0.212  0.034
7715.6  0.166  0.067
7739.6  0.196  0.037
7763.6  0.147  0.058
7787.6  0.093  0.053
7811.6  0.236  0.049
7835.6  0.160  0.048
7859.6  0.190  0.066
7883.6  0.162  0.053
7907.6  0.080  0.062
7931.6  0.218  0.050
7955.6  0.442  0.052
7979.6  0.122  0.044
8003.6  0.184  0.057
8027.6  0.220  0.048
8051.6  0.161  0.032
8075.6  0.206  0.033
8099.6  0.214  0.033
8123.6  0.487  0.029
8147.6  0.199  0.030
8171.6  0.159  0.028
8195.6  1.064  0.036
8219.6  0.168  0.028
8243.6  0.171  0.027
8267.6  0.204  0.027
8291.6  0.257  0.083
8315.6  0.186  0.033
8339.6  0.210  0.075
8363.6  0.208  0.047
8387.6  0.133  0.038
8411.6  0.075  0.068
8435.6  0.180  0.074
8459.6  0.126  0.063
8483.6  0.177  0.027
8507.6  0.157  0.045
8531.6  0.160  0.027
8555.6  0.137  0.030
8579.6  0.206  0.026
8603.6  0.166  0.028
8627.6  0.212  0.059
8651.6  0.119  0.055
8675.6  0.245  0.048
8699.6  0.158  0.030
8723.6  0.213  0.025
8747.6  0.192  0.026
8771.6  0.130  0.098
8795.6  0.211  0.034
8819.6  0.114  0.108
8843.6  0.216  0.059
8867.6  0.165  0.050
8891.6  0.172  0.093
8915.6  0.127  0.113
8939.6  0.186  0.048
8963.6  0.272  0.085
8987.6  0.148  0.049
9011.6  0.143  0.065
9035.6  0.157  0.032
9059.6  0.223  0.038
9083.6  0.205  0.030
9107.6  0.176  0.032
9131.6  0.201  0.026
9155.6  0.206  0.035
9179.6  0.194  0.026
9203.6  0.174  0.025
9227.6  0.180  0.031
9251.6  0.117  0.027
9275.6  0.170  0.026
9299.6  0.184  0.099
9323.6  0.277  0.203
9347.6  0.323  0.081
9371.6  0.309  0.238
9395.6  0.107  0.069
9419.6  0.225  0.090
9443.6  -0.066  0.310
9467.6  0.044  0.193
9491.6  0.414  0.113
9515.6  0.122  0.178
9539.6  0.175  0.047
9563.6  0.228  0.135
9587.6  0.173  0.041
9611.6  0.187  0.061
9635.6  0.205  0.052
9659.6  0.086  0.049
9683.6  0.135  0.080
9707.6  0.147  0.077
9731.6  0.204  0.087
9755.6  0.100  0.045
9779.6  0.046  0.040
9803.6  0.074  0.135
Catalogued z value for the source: 0.64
